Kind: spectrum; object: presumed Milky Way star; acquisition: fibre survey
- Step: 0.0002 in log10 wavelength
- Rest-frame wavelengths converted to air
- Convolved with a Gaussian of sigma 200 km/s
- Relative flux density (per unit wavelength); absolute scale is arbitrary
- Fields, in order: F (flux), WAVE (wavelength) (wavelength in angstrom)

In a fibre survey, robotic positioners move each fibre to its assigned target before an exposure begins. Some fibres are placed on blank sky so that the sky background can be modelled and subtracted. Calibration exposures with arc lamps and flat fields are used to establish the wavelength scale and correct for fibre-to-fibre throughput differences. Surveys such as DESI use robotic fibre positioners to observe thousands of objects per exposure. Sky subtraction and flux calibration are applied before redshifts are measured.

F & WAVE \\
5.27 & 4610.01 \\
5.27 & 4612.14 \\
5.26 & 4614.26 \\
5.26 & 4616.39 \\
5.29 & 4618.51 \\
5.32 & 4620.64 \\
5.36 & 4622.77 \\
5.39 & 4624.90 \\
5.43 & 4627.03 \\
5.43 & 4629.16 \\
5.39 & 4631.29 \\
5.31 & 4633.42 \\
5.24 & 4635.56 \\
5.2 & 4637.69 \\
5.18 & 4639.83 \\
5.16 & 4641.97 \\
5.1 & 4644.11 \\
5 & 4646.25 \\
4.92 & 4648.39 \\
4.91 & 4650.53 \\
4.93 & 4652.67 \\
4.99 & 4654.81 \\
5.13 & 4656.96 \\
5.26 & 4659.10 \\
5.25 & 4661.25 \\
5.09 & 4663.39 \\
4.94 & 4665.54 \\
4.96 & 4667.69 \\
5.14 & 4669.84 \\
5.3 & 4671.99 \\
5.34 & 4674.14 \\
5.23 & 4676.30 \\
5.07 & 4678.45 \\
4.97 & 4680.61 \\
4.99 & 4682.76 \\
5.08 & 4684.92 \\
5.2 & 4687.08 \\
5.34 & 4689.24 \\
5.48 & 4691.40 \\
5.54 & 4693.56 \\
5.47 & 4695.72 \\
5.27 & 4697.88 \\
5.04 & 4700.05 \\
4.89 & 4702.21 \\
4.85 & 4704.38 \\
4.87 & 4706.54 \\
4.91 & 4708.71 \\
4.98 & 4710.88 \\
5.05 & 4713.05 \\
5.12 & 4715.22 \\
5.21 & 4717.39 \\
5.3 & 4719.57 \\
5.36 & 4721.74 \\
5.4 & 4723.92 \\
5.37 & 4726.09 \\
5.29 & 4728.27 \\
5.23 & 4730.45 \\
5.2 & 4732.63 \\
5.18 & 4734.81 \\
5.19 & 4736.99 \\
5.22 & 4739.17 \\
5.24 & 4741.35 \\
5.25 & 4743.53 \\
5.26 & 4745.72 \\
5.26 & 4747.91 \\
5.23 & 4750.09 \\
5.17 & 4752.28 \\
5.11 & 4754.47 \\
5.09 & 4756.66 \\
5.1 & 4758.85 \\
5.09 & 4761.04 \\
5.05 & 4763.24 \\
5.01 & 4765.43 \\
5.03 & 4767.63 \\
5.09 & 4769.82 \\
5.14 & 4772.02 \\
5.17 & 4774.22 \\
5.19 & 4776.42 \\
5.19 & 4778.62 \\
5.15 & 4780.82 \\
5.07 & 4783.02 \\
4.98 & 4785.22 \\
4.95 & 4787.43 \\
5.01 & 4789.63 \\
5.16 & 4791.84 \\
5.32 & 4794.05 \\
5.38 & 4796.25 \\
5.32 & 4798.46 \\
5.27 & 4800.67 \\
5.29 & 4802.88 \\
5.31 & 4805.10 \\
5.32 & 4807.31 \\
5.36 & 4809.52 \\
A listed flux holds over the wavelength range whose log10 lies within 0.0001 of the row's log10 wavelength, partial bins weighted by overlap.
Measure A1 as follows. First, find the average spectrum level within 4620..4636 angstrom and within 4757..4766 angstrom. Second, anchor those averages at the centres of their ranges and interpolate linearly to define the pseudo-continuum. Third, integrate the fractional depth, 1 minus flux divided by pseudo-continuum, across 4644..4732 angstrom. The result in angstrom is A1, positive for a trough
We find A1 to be 1.5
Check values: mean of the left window 5.36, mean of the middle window 5.14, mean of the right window 5.07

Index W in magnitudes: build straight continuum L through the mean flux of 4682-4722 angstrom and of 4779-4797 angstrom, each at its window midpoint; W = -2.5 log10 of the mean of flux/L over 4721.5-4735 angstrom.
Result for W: -0.03 mag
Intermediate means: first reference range 5.15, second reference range 5.13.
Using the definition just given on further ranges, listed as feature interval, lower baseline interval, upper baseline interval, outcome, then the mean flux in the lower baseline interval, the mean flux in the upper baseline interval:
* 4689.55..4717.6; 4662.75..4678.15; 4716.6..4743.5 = 0.02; 5.14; 5.27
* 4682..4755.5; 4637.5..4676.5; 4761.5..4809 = -0.01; 5.1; 5.16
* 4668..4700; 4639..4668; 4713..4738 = -0.02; 5.06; 5.25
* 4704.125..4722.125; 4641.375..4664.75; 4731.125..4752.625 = 0.02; 5.06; 5.22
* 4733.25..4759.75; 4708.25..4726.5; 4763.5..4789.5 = -0.01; 5.19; 5.09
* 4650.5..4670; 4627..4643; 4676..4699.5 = 0.04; 5.28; 5.24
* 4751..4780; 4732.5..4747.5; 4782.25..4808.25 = 0.02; 5.22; 5.2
